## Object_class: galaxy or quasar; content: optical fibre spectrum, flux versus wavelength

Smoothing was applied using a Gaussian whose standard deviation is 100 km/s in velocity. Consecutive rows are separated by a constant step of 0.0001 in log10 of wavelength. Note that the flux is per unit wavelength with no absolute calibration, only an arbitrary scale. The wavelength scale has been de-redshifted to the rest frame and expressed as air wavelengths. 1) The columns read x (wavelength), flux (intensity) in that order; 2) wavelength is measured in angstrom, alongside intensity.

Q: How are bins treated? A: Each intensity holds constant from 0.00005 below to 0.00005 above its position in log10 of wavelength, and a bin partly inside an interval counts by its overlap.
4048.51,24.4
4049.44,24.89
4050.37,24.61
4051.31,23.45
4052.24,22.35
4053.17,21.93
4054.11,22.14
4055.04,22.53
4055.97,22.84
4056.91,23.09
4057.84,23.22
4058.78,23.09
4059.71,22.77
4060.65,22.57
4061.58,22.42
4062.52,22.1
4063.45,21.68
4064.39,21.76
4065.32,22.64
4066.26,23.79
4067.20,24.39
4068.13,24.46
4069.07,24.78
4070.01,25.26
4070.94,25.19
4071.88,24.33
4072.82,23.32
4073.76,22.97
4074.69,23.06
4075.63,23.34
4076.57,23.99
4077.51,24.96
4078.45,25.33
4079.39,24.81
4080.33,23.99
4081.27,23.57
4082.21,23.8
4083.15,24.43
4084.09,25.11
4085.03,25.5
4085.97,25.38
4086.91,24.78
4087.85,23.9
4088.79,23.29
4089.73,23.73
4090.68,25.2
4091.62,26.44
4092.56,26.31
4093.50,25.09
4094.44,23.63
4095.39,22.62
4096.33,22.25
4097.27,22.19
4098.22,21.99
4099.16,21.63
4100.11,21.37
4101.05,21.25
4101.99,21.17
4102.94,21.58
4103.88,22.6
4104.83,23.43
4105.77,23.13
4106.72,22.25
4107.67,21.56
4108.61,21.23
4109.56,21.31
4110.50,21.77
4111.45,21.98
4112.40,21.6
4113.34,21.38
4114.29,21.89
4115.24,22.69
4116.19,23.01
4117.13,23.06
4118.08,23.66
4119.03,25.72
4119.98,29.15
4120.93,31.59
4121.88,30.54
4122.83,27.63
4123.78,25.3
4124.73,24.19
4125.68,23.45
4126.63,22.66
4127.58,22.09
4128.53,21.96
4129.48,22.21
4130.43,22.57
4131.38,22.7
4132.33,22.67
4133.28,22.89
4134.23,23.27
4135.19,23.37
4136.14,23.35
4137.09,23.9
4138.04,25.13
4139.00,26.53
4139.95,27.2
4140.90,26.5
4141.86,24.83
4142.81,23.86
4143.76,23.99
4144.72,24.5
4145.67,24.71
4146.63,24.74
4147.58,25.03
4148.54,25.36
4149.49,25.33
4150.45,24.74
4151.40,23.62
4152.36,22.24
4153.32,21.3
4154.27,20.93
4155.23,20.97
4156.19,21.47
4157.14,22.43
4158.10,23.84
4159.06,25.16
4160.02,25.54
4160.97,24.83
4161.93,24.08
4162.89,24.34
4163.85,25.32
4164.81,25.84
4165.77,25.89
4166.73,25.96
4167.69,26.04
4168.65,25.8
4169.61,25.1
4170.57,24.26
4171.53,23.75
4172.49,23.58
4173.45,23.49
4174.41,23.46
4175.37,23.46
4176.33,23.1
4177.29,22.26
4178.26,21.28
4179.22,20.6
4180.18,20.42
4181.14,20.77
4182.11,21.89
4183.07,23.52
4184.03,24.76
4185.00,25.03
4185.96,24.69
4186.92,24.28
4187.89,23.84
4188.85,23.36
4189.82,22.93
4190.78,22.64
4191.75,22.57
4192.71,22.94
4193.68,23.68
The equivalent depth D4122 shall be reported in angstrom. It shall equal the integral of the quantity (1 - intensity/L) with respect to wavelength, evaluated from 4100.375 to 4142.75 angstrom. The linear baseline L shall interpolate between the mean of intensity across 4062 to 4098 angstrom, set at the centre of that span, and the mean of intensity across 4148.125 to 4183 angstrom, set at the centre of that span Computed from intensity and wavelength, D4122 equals 0.2 angstrom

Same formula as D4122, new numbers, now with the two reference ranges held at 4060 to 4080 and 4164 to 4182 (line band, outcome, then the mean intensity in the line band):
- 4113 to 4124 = -0.9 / 25.5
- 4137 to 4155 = -0.6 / 24.4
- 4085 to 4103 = 0.1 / 23.5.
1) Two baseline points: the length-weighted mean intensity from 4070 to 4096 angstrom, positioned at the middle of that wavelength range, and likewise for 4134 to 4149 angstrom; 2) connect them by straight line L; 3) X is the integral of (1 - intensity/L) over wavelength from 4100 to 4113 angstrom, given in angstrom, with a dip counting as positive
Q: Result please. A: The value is 1.4 angstrom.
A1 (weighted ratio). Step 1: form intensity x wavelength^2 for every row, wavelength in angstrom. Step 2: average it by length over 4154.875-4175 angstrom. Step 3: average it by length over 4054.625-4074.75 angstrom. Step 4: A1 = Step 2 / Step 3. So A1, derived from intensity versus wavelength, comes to 1.10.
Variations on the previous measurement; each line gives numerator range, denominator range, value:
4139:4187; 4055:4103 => 1.06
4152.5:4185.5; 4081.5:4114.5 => 1.06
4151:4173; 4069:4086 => 1.03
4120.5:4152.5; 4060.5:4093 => 1.05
